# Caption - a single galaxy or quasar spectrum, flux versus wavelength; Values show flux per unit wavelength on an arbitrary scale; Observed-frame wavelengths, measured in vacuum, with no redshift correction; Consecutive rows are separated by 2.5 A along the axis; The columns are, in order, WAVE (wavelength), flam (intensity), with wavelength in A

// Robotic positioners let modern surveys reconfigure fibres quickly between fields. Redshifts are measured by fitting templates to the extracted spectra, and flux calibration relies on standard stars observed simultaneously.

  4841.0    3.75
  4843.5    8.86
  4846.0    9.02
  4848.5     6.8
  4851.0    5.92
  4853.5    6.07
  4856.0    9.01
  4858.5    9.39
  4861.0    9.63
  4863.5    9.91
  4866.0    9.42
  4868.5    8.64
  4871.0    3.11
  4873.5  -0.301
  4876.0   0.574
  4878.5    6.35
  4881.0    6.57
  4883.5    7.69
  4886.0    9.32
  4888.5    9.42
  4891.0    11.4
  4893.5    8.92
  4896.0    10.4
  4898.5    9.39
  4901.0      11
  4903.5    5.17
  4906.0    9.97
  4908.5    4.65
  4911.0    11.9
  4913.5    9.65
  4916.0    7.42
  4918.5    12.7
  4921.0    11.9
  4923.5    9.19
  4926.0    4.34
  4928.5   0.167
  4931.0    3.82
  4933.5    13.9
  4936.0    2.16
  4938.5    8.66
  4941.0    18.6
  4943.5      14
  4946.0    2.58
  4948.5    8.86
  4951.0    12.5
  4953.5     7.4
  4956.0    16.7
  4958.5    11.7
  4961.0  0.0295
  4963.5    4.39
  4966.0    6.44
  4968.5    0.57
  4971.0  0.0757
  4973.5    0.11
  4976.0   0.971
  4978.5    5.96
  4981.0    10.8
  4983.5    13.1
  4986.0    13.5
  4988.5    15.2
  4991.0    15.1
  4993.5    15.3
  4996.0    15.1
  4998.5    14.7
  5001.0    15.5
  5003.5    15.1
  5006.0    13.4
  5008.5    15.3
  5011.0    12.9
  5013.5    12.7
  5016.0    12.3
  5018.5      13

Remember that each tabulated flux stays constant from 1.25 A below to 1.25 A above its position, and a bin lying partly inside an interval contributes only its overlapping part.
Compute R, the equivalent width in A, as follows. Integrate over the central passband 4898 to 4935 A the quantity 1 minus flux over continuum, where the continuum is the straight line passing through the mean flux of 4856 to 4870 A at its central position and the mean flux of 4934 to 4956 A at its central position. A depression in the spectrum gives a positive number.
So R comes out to 5.3 A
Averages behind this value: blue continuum 9.25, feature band 8.28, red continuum 9.92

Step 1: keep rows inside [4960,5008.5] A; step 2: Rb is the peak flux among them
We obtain 15.5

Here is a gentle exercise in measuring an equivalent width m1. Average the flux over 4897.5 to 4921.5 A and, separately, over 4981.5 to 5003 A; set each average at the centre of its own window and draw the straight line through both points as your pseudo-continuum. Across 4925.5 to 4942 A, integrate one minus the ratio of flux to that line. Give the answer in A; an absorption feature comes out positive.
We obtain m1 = 5.5 A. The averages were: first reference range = 9.3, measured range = 7.35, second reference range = 14.6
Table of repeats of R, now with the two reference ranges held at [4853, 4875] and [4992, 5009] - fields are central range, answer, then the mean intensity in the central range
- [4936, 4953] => 2.4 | 10.1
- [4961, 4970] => 6.8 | 3.17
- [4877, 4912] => 1.0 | 8.64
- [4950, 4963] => 3.2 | 9.31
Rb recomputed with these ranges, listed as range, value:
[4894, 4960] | 18.6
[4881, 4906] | 11.4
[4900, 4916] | 11.9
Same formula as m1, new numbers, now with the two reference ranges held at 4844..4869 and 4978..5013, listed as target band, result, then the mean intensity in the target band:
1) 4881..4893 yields 0.6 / 9.12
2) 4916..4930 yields 4.3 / 7.57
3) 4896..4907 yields 1.2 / 9.03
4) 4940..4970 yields 8.9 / 8.49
